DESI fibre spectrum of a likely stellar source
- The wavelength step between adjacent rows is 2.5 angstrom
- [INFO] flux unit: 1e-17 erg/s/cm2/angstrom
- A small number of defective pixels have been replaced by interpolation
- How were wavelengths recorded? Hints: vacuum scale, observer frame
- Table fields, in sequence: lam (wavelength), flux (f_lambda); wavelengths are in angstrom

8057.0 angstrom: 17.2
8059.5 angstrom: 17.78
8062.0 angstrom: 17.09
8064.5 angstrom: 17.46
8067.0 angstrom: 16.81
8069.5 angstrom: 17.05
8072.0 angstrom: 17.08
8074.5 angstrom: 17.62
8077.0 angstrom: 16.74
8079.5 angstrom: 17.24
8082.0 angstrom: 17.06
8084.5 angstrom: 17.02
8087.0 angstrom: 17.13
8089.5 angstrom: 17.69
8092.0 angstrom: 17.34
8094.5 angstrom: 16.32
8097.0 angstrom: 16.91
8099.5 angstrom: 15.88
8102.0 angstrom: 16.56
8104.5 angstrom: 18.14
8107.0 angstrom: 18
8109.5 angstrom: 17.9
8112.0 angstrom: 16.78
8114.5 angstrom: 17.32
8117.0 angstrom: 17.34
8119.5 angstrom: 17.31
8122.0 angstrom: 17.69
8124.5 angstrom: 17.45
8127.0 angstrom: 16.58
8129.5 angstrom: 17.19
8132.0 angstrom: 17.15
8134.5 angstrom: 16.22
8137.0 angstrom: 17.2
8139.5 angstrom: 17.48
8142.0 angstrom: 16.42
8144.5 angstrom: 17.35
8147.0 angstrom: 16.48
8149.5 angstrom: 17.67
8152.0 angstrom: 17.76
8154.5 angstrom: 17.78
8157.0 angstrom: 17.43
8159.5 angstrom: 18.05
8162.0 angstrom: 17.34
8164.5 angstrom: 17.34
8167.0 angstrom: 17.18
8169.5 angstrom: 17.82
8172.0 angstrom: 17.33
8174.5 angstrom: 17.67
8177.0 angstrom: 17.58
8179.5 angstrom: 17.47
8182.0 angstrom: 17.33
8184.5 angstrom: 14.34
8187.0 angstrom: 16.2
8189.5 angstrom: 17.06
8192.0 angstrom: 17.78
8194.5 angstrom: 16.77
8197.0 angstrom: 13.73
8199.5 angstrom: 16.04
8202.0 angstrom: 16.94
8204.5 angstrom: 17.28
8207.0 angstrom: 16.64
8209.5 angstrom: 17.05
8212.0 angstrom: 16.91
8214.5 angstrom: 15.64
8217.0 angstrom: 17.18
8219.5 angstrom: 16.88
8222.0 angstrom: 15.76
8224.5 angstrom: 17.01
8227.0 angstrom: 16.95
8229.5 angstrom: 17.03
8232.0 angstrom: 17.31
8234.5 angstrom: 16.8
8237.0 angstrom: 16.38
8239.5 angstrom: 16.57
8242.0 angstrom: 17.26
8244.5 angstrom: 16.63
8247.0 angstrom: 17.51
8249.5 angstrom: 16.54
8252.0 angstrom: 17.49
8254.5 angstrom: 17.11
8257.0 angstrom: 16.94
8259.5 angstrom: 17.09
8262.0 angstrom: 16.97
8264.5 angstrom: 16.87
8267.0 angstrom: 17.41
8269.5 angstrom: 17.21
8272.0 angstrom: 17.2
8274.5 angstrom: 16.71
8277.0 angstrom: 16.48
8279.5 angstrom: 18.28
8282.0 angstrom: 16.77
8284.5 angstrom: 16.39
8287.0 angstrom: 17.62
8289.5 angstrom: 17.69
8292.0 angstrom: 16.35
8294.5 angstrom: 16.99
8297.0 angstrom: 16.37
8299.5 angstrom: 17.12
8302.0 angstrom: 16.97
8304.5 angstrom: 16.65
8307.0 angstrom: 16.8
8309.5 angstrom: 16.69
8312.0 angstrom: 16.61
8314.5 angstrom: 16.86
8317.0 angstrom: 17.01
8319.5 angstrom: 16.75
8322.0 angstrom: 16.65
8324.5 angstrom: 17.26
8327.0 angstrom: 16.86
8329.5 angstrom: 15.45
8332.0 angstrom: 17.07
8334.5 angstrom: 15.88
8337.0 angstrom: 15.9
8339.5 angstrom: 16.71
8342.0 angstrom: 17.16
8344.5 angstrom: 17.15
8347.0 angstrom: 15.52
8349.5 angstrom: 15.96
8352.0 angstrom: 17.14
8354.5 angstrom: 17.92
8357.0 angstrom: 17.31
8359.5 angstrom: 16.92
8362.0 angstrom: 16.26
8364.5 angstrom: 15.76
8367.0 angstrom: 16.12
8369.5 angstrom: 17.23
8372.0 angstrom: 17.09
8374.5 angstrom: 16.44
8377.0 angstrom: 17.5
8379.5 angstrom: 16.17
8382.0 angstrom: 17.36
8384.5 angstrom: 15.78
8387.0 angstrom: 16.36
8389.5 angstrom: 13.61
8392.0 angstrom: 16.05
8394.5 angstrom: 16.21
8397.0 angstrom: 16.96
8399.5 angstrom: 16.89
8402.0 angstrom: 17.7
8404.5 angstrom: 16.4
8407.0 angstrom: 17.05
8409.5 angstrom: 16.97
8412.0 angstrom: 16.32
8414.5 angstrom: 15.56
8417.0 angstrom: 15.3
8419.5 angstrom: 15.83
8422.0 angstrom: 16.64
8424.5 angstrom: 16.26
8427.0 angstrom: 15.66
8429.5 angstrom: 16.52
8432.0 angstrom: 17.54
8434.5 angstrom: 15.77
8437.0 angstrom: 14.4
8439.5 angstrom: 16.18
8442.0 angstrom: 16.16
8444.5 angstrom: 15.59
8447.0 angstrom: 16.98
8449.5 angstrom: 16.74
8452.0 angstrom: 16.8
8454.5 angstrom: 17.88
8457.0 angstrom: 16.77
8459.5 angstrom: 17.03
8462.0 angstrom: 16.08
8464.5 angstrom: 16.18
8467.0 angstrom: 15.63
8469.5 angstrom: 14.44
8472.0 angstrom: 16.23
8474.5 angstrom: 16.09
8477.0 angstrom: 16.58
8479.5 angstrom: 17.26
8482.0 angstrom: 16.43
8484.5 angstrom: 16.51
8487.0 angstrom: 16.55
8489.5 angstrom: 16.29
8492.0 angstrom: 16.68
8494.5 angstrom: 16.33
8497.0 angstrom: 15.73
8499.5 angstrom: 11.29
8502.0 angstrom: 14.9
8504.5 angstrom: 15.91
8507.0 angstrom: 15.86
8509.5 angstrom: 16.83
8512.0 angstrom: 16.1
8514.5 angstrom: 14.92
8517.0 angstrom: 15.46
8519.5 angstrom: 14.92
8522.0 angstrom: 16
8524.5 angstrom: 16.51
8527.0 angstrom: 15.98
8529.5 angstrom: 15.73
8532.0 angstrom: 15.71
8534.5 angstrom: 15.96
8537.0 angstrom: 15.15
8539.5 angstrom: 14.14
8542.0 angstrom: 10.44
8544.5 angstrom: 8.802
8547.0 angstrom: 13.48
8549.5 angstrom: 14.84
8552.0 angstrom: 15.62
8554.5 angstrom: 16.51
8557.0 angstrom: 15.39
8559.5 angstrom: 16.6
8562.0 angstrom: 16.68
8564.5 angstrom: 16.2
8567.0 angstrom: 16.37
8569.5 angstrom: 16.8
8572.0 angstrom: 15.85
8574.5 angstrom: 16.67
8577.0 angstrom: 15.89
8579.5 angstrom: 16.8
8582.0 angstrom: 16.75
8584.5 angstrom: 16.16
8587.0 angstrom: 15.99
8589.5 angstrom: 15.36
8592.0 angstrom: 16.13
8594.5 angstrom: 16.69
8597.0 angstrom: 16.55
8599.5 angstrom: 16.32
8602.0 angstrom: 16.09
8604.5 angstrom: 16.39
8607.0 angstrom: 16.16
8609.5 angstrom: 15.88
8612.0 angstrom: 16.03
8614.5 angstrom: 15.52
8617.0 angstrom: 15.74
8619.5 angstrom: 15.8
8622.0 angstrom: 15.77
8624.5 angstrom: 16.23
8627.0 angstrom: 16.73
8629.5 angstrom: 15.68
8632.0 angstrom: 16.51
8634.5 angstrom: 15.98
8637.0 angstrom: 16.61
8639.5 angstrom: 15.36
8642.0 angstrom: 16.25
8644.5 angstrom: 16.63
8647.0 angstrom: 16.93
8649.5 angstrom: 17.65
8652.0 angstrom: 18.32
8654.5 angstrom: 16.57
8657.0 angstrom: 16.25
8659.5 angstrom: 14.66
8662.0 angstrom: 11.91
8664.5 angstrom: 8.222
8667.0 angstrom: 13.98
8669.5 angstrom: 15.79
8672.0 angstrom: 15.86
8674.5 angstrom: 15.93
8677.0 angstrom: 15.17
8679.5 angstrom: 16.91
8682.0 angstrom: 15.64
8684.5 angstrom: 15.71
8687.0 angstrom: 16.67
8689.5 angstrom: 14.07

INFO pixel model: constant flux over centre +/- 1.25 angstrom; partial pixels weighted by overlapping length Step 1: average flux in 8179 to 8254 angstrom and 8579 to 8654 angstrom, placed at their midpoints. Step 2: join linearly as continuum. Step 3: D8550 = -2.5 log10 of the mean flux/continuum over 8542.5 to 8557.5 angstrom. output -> 0.18 mag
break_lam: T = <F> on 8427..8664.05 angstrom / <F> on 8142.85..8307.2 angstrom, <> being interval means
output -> 0.94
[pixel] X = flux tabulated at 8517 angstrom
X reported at 15.46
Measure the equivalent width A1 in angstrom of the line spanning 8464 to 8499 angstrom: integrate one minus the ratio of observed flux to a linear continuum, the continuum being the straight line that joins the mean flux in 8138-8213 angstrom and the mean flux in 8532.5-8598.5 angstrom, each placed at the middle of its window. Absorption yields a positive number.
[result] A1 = -0.7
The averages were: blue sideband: 17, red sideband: 15.5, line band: 16.1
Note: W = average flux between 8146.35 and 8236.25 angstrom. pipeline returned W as 16.9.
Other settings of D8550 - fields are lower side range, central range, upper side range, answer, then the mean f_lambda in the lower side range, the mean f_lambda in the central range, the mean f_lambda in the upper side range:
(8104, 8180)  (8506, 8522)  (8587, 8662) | 0.05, 17.4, 15.7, 16.2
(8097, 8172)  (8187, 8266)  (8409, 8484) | 0.01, 17.3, 16.8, 16.3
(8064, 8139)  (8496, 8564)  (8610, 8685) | 0.07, 17.1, 15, 15.7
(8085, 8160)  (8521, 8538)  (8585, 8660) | 0.04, 17.2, 15.9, 16.2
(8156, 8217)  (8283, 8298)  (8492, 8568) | -0.04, 16.9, 16.9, 15.2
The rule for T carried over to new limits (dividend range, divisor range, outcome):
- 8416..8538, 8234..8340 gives 0.95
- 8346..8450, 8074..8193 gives 0.95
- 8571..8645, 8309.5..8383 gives 0.97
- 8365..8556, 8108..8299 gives 0.93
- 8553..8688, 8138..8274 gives 0.94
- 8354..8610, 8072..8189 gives 0.93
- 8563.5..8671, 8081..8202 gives 0.93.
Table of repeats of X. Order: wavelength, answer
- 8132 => 17.15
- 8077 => 16.74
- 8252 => 17.49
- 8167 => 17.18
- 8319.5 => 16.75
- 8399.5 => 16.89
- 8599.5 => 16.32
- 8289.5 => 17.69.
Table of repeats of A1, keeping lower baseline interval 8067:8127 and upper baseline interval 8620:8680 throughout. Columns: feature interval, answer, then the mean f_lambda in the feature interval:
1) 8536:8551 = 2.9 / 12.8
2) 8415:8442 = 0.4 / 16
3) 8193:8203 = 0.6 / 15.9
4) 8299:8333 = -0.4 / 16.8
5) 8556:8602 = -1.3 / 16.3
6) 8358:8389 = -0.2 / 16.5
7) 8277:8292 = -0.5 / 17.2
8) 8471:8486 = -0.4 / 16.5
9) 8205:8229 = 0.2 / 16.7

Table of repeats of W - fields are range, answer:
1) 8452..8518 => 16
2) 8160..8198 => 16.9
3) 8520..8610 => 15.6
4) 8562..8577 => 16.4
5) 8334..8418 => 16.5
